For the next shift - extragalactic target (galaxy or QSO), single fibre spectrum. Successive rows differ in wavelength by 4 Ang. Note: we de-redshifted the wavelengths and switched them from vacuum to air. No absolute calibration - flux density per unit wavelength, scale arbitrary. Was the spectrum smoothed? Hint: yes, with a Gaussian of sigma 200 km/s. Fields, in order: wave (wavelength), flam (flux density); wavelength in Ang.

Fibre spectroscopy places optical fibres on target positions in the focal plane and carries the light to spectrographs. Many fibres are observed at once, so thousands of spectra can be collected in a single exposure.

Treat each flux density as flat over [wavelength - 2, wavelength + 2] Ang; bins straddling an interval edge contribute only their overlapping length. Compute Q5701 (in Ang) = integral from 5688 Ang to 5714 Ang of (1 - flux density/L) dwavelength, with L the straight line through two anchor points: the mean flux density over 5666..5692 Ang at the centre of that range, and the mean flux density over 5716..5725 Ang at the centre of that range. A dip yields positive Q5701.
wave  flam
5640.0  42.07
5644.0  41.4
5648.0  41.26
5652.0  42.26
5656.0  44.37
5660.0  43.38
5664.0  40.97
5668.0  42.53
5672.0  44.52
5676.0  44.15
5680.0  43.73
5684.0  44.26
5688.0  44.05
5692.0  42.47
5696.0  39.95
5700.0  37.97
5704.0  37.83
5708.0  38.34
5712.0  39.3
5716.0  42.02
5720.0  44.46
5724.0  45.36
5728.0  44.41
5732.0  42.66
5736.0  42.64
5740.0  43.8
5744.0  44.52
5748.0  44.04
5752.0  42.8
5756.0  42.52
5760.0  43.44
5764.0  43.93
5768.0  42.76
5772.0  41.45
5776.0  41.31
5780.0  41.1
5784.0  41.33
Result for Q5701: 2.6 Ang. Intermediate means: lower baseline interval 43.8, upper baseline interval 44.2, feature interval 39.7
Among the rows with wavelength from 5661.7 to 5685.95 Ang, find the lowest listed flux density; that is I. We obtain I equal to 40.97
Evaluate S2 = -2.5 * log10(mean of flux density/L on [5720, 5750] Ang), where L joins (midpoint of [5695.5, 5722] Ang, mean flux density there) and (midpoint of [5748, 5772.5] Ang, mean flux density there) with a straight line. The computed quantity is -0.06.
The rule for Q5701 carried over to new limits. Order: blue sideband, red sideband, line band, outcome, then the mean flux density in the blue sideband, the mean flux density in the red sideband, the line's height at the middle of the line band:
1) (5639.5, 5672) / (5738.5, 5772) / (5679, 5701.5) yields 0.3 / 42.4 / 43.4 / 42.7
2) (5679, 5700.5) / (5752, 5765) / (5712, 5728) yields -0.3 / 42.3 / 43.2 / 42.7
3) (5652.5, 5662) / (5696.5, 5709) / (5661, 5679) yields -0.4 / 43.6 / 38.3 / 42.1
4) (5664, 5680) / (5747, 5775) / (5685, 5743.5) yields 1.7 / 43.4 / 42.9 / 43.2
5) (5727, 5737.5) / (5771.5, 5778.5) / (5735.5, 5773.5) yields -0.9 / 43.2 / 41.3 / 42.2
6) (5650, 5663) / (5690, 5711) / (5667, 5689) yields -1.4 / 43.2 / 39.3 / 41.3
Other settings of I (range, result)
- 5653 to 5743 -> 37.83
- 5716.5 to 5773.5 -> 41.45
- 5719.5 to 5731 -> 44.41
